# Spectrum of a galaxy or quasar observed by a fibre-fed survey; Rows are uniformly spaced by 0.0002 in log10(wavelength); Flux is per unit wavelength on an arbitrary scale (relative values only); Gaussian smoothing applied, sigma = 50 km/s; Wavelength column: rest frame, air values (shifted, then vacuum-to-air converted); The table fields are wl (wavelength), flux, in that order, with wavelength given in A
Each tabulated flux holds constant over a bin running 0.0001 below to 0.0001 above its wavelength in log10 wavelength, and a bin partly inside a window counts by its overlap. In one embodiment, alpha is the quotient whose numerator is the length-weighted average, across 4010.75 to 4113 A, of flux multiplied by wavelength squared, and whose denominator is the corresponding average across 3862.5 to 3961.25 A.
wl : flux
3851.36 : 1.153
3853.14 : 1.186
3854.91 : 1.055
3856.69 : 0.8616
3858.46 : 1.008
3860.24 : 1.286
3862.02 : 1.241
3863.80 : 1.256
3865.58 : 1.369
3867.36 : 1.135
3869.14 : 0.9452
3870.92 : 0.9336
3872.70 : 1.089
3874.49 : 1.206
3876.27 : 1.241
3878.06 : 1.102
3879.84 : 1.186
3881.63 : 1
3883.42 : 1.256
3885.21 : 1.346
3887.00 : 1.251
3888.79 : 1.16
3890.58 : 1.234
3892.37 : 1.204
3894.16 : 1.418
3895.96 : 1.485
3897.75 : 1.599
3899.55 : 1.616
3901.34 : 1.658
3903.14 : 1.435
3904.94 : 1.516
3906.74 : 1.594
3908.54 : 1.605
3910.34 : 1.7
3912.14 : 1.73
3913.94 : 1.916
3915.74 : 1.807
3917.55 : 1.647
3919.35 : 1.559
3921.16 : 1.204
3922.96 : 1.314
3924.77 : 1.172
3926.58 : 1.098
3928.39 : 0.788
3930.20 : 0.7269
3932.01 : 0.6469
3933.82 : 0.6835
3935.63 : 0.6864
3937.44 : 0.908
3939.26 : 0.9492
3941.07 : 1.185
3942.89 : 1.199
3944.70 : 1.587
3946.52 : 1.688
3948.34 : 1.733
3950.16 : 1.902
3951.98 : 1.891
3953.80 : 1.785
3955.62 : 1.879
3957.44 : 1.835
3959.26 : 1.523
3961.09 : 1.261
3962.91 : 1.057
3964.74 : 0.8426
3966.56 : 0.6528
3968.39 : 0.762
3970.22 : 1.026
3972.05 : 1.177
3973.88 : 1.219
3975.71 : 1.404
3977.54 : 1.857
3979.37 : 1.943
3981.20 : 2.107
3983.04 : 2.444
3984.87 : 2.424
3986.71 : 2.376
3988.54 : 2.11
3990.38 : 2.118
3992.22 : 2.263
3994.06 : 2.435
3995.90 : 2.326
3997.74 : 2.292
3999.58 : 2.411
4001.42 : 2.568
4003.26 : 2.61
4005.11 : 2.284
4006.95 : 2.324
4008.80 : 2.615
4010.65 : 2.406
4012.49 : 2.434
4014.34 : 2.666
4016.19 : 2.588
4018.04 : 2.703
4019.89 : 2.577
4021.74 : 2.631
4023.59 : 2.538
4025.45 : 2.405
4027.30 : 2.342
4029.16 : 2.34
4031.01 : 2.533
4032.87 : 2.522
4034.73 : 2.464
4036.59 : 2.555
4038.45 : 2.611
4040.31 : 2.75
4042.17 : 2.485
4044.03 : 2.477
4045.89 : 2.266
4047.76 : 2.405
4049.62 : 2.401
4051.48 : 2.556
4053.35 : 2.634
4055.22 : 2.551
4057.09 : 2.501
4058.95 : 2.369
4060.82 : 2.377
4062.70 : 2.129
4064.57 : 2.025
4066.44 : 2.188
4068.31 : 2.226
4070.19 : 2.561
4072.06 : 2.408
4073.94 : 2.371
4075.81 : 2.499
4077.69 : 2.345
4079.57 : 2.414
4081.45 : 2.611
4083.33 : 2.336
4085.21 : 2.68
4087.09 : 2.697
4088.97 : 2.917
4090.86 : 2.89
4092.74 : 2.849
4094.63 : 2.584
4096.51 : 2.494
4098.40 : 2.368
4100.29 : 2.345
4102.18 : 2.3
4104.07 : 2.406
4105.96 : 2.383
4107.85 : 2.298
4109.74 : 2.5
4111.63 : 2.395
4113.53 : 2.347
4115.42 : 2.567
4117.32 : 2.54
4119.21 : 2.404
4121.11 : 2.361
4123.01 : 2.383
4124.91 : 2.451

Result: 1.99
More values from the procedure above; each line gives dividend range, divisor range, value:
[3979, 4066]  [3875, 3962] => 1.86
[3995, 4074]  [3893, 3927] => 1.70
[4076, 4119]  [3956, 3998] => 1.56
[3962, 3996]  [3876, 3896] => 1.45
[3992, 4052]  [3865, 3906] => 2.08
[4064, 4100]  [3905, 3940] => 2.16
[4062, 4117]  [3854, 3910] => 2.14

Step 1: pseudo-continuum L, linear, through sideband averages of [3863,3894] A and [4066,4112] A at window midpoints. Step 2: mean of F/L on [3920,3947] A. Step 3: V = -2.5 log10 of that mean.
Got 0.40 mag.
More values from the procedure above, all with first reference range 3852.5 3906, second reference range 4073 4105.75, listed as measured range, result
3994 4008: -0.206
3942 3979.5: 0.211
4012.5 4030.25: -0.194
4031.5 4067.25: -0.071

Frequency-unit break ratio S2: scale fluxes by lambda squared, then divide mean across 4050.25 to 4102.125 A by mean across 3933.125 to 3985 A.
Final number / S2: 1.8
